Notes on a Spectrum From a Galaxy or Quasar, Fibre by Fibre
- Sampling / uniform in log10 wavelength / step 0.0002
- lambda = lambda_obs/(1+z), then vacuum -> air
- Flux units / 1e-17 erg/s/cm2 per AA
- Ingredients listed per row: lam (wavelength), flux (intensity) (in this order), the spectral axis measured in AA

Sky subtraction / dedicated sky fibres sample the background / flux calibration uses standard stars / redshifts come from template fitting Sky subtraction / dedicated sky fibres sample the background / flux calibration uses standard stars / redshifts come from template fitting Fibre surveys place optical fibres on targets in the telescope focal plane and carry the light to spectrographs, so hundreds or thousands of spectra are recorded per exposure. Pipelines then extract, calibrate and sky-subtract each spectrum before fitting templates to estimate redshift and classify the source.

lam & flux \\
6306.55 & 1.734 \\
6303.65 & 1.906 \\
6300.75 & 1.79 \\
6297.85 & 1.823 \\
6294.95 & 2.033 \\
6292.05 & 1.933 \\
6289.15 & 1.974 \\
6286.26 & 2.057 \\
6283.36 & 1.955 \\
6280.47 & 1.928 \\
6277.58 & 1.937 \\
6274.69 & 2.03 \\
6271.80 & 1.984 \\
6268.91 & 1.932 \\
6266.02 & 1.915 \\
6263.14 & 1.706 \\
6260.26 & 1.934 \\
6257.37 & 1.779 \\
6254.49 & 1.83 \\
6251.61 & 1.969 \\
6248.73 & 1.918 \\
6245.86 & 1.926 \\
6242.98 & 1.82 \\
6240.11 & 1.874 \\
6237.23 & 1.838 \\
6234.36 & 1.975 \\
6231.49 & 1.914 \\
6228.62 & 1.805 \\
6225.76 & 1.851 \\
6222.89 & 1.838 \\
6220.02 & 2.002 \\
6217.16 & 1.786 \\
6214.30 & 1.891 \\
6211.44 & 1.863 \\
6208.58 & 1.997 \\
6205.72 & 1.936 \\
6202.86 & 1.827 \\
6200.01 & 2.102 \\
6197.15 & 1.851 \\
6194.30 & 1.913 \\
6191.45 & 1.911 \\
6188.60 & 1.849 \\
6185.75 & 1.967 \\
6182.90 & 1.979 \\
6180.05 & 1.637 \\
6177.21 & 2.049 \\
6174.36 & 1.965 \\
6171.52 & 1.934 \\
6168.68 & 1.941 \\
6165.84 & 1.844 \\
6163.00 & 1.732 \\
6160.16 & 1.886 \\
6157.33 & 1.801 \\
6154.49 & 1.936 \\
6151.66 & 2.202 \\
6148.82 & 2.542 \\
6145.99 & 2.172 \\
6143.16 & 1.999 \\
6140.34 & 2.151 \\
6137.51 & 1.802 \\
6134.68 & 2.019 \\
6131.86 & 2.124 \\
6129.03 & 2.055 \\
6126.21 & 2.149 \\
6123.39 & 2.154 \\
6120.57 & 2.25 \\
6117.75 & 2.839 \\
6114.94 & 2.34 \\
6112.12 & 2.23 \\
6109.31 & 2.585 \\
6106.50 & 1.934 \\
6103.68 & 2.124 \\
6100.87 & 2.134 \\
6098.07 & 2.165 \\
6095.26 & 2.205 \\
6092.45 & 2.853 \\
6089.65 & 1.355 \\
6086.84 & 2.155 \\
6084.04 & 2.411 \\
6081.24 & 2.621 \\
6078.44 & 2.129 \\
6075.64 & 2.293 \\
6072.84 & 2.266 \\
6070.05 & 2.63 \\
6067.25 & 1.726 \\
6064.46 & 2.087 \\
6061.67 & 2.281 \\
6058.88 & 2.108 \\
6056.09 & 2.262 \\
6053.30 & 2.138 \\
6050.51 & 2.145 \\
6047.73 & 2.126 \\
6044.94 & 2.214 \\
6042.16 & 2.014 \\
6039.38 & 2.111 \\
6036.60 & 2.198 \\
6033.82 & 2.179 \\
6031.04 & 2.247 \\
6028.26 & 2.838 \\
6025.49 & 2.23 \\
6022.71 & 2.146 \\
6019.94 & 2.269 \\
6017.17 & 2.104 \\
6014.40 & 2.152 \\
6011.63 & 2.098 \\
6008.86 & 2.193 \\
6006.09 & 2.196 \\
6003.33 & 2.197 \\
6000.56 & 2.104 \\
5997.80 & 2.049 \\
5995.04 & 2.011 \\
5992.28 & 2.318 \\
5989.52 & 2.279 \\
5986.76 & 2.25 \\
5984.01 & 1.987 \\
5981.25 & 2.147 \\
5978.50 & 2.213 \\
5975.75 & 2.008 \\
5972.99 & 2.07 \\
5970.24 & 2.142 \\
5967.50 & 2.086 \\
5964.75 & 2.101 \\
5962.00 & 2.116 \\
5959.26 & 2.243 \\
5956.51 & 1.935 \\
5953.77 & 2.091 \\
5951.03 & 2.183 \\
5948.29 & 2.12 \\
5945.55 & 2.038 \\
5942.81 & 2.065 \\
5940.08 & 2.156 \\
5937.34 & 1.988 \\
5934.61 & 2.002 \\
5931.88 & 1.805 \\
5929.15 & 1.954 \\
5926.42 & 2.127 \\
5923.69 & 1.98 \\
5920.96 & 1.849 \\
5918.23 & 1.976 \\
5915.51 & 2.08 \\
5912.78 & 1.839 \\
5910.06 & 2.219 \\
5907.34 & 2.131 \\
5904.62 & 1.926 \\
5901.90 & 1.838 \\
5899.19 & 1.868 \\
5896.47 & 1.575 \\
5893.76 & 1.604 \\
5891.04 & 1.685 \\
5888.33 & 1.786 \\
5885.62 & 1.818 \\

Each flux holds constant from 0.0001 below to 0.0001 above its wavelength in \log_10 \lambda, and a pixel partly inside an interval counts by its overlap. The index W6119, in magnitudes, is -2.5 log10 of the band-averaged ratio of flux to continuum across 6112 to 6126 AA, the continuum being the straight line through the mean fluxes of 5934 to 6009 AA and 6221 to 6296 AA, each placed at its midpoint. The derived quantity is -0.17 mag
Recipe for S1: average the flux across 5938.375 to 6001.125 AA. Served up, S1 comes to 2.12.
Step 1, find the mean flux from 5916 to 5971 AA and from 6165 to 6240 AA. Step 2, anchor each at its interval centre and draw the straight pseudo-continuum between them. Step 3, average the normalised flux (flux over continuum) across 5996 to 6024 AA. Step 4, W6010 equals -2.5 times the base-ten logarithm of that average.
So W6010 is -0.07 mag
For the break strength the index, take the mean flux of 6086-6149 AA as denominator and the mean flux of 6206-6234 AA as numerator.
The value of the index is 0.87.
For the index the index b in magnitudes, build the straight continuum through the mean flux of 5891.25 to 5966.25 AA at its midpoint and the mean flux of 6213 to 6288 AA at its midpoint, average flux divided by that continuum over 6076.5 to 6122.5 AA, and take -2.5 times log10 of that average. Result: -0.17 mag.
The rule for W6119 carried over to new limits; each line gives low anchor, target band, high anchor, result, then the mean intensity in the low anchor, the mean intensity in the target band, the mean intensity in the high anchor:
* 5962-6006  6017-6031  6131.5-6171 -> -0.11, 2.13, 2.33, 2.01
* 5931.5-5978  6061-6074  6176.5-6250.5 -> -0.10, 2.08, 2.19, 1.9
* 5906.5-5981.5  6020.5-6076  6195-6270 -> -0.11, 2.06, 2.21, 1.89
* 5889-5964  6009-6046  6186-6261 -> -0.14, 1.98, 2.21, 1.89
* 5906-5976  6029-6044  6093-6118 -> 0.00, 2.05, 2.18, 2.28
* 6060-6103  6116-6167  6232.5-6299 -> 0.01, 2.22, 2.09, 1.92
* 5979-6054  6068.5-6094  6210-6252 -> -0.10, 2.18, 2.3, 1.88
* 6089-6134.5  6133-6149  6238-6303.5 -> 0.04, 2.23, 2.08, 1.91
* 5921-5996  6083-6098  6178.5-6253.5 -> -0.10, 2.09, 2.19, 1.89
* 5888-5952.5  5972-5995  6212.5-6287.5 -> -0.11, 1.95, 2.15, 1.9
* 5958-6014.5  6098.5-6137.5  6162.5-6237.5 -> -0.11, 2.14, 2.21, 1.9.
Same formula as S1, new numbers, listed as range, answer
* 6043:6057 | 2.17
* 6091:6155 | 2.22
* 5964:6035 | 2.18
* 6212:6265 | 1.87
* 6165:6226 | 1.91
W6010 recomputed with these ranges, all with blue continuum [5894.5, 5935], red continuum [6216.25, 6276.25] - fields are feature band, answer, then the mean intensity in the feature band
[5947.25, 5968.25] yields -0.096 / 2.11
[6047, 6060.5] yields -0.129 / 2.16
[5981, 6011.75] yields -0.122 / 2.15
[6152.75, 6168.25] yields 0.027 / 1.85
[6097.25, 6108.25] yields -0.104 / 2.1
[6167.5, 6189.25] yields -0.011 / 1.92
